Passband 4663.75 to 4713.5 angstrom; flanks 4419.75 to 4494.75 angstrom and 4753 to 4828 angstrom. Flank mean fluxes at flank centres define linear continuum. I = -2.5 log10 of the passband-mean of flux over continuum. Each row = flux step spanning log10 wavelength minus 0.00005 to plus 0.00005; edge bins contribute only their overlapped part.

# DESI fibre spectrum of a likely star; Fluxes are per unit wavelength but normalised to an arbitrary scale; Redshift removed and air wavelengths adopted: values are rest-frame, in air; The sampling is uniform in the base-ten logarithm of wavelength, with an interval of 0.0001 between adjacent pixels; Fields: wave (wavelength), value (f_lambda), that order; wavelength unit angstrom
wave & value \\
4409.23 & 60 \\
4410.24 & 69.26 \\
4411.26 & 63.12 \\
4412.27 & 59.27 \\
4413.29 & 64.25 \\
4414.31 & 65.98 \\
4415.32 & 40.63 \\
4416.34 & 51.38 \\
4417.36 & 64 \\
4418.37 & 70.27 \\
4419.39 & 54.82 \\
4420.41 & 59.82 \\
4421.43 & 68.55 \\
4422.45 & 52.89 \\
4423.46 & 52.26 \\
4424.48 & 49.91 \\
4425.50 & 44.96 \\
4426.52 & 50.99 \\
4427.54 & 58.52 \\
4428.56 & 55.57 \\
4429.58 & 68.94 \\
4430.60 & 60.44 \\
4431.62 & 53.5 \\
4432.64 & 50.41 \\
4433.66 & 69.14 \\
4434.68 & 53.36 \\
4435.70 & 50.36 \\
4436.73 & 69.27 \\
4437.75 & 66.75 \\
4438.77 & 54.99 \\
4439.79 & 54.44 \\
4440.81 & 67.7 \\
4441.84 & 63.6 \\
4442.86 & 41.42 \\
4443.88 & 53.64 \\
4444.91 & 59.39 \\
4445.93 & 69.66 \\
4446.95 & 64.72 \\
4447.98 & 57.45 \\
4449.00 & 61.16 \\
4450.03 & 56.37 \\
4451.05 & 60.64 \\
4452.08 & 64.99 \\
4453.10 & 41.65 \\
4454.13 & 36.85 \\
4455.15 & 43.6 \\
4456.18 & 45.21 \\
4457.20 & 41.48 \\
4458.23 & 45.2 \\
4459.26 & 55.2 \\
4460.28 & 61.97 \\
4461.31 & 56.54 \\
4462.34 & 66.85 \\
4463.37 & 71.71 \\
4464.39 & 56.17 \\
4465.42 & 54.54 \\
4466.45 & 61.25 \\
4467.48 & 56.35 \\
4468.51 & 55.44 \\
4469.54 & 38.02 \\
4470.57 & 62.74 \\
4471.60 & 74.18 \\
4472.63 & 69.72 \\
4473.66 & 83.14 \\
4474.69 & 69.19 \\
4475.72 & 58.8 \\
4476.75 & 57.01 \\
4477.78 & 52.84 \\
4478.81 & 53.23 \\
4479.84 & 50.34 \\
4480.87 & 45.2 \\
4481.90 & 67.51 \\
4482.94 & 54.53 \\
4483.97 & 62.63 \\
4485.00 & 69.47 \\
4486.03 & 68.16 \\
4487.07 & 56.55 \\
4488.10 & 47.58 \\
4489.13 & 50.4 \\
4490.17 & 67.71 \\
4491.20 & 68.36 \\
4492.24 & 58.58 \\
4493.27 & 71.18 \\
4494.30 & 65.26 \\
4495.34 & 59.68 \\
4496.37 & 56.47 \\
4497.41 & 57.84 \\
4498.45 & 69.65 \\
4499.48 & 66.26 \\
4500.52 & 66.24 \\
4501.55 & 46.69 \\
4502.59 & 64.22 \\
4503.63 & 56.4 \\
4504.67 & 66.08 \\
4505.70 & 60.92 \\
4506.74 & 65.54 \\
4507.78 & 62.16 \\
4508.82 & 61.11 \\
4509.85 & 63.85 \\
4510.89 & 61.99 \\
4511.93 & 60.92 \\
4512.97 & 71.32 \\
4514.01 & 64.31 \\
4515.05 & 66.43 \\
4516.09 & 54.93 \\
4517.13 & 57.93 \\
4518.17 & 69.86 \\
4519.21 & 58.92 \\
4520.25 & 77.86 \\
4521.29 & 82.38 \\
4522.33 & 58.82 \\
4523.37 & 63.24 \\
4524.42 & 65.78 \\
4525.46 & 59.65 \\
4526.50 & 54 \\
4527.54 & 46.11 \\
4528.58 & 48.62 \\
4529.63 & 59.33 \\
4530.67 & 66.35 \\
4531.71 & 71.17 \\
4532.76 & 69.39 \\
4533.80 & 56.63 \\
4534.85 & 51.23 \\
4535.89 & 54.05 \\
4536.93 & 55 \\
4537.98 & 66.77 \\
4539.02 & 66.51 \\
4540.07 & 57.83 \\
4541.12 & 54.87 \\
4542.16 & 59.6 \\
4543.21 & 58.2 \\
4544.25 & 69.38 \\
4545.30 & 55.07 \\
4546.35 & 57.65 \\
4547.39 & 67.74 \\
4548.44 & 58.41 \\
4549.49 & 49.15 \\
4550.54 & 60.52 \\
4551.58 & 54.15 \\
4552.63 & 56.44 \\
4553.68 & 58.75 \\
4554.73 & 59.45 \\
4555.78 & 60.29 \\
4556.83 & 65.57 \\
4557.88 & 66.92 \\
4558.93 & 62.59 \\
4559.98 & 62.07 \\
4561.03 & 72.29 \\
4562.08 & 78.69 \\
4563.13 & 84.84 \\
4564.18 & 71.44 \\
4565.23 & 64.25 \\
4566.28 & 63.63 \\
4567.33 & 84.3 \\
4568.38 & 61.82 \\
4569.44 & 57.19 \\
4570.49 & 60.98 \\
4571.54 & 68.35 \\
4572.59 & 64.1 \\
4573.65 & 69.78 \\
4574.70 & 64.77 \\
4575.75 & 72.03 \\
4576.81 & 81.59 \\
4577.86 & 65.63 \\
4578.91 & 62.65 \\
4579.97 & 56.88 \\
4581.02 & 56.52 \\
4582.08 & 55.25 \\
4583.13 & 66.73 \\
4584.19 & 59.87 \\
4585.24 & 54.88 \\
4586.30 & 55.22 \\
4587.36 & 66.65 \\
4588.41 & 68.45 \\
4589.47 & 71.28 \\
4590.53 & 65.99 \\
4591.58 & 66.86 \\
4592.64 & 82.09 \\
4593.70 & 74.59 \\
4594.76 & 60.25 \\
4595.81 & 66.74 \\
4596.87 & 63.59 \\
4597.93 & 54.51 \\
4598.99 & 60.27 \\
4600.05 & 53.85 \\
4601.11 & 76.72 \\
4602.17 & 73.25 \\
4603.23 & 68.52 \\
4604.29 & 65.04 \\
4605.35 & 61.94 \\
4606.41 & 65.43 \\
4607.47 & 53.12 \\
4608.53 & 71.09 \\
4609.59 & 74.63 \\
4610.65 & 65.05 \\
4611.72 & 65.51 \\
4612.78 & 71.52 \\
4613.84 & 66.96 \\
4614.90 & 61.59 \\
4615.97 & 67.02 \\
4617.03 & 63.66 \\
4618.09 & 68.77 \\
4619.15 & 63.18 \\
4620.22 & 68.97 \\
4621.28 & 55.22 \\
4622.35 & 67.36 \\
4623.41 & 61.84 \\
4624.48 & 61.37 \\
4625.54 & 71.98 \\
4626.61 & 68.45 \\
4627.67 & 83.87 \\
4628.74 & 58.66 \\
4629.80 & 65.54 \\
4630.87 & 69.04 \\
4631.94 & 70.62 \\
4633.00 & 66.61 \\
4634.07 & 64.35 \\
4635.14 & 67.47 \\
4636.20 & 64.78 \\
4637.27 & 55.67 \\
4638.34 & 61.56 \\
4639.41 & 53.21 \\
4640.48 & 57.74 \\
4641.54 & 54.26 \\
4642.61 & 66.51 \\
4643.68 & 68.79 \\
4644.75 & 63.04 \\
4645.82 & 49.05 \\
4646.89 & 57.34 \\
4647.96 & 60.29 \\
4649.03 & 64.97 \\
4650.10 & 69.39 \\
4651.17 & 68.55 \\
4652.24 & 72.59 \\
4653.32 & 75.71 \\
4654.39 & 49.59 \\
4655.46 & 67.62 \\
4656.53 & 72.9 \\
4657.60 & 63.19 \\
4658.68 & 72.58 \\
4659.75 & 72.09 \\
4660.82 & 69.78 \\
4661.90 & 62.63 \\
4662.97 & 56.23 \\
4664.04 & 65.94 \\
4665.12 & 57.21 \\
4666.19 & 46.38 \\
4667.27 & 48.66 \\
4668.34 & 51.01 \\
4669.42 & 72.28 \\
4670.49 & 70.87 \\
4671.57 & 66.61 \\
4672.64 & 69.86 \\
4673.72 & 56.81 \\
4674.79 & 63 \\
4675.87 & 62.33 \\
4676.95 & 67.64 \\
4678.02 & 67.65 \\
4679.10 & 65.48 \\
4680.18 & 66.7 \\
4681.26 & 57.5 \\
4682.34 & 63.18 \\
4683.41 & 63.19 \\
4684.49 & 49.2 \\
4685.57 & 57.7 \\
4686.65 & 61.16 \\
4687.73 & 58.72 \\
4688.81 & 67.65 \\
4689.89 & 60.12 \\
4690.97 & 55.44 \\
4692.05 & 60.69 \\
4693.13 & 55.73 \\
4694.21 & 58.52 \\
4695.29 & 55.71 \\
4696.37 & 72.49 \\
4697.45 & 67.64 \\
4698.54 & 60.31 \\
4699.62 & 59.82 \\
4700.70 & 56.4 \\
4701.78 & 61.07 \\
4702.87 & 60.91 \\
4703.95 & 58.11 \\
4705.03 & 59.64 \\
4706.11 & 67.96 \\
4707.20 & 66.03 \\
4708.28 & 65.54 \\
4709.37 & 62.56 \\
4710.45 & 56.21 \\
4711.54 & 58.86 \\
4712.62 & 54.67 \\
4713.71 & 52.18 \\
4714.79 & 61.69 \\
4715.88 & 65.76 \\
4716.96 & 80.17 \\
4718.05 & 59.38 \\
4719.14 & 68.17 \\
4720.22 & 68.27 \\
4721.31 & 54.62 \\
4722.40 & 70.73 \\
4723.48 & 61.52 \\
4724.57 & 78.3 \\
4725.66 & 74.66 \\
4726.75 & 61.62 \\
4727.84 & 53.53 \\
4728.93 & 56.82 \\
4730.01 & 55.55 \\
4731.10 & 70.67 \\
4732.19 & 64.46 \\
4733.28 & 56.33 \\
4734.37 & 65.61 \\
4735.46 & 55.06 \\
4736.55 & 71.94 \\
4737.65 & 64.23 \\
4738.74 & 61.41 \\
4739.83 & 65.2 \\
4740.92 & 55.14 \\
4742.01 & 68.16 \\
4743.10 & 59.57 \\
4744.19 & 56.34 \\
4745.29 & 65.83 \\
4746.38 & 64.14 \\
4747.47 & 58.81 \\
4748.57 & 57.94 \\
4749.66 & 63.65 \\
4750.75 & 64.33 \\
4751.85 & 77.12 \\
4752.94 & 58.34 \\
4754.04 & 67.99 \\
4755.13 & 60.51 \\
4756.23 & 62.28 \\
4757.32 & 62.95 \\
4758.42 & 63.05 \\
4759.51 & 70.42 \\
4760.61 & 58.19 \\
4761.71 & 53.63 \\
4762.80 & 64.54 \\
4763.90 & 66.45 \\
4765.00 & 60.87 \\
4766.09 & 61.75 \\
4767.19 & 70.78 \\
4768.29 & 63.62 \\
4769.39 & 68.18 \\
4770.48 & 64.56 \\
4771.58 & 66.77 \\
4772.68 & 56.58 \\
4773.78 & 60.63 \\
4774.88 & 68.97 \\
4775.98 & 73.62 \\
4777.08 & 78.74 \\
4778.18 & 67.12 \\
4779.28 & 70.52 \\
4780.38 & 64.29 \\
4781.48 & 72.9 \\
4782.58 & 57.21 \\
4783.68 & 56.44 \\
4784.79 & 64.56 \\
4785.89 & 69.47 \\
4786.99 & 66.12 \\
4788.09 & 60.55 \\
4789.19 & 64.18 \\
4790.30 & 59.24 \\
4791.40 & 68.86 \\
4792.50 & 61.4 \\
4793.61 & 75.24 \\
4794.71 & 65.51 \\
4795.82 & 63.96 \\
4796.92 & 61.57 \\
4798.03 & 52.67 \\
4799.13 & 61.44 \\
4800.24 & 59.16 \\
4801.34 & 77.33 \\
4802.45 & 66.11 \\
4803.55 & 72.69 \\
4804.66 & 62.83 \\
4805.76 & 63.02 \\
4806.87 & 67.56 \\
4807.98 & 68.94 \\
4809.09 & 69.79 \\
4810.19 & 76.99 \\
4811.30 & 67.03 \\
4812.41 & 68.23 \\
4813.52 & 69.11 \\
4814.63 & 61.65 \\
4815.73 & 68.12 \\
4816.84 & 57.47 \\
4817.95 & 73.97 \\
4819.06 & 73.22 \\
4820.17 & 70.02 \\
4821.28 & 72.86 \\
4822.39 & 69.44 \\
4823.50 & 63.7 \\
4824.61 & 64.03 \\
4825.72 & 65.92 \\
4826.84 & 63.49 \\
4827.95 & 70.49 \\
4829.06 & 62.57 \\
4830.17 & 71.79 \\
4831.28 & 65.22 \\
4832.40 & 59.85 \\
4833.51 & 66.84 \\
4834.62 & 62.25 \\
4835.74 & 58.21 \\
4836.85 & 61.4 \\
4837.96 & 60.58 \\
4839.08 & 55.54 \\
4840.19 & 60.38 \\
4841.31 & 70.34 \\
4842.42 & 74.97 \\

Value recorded 0.04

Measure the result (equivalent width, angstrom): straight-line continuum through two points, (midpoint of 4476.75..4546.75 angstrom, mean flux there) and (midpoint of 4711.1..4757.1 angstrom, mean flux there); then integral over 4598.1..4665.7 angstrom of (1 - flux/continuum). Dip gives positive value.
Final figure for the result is -3.0 angstrom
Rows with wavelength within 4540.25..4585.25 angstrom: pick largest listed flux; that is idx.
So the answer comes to 84.84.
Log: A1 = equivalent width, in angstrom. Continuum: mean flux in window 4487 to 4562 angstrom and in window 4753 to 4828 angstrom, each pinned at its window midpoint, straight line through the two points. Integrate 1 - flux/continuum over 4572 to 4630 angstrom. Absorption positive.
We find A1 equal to -2.7 angstrom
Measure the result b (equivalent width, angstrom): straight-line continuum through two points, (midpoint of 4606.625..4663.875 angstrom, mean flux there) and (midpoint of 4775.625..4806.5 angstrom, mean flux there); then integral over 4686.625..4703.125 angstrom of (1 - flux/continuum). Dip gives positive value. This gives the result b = 1.1 angstrom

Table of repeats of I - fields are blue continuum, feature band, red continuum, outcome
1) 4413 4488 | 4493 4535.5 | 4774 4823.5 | -0.05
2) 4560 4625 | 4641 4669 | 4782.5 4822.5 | 0.06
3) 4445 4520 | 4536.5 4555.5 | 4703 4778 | 0.03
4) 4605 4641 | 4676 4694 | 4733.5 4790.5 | 0.06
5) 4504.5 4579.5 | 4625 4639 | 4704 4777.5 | -0.05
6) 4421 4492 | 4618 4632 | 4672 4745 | -0.10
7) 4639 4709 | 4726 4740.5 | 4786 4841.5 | 0.03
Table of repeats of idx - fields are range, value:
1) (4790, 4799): 75.24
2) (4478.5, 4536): 82.38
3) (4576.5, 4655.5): 83.87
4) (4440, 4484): 83.14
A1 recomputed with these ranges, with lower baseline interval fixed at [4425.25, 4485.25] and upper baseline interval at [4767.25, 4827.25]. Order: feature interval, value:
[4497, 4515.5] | -1.2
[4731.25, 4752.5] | 0.6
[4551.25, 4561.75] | -0.4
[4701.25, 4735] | 0.7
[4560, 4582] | -2.6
